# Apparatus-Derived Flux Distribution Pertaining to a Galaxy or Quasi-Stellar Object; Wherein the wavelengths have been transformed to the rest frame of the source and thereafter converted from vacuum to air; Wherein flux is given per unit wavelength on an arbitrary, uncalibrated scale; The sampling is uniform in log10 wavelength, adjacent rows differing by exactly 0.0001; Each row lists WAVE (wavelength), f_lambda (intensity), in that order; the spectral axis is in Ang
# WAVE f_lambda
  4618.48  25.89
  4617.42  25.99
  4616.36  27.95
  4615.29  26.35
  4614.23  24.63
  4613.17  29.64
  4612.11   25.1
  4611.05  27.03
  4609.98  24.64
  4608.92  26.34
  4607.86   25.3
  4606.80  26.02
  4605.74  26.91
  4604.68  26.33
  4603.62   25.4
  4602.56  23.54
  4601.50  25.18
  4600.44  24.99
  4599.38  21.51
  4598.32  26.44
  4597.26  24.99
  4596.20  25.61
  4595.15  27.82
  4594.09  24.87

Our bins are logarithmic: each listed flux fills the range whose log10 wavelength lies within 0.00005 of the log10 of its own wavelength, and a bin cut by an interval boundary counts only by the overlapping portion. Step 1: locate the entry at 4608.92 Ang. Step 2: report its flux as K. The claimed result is 26.34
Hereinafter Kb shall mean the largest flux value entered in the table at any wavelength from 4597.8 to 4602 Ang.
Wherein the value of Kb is 26.44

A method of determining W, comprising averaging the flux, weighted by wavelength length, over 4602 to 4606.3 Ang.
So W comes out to 25.6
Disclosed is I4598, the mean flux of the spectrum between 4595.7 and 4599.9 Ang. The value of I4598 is 24.6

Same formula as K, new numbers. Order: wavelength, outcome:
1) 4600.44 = 24.99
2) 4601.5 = 25.18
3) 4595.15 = 27.82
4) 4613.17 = 29.64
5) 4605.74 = 26.91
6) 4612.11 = 25.1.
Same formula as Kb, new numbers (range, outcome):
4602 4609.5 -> 26.91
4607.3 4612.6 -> 27.03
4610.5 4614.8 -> 29.64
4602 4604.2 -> 25.4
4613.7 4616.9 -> 27.95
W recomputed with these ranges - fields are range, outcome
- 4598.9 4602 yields 23.9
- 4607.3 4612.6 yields 25.7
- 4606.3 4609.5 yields 25.9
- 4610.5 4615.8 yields 26.5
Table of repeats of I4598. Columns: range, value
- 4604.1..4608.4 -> 26.2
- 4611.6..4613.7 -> 27.4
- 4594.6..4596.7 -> 26.8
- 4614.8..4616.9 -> 27.1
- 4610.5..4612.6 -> 26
